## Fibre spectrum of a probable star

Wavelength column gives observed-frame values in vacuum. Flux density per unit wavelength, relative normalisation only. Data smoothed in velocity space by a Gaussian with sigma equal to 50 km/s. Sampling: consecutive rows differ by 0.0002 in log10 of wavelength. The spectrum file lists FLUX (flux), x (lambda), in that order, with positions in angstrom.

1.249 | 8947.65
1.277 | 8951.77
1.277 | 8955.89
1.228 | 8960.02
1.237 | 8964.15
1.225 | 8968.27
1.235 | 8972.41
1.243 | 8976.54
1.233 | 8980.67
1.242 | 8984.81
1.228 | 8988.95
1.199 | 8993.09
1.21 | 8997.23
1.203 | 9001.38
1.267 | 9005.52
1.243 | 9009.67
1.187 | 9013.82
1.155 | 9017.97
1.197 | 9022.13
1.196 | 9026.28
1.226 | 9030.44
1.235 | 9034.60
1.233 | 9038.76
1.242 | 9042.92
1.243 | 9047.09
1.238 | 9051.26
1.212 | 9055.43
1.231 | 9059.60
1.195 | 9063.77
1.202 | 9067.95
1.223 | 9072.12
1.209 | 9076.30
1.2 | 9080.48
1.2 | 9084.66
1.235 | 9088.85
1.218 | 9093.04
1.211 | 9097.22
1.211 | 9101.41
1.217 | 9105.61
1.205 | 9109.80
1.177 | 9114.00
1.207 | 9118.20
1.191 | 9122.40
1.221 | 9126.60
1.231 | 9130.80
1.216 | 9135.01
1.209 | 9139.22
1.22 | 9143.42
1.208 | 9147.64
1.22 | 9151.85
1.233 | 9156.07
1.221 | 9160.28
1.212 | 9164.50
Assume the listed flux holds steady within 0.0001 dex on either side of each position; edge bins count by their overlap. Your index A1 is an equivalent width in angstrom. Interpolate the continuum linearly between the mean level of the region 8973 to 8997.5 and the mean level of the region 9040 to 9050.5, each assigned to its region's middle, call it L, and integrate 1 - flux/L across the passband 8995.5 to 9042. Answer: 0.8 angstrom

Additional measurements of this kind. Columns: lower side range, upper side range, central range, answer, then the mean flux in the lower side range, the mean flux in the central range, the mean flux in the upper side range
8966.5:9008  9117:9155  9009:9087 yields 0.6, 1.23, 1.21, 1.21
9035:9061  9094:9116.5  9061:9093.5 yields 0.2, 1.23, 1.21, 1.2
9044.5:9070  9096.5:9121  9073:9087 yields 0.1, 1.22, 1.21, 1.2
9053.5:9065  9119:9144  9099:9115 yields 0.1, 1.21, 1.2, 1.21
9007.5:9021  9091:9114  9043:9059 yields -0.4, 1.2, 1.23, 1.21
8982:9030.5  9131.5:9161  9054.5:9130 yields 0.4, 1.21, 1.21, 1.22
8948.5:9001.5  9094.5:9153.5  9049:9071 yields 0.1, 1.24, 1.22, 1.21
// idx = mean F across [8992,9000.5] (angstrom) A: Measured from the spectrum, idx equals 1.2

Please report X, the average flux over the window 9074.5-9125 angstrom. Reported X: 1.21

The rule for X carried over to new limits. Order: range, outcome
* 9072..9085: 1.21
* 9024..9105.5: 1.22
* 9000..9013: 1.24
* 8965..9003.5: 1.22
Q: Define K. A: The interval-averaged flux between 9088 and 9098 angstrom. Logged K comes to 1.22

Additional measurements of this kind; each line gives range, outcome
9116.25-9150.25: 1.21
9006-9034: 1.21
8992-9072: 1.22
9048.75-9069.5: 1.22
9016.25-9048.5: 1.22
